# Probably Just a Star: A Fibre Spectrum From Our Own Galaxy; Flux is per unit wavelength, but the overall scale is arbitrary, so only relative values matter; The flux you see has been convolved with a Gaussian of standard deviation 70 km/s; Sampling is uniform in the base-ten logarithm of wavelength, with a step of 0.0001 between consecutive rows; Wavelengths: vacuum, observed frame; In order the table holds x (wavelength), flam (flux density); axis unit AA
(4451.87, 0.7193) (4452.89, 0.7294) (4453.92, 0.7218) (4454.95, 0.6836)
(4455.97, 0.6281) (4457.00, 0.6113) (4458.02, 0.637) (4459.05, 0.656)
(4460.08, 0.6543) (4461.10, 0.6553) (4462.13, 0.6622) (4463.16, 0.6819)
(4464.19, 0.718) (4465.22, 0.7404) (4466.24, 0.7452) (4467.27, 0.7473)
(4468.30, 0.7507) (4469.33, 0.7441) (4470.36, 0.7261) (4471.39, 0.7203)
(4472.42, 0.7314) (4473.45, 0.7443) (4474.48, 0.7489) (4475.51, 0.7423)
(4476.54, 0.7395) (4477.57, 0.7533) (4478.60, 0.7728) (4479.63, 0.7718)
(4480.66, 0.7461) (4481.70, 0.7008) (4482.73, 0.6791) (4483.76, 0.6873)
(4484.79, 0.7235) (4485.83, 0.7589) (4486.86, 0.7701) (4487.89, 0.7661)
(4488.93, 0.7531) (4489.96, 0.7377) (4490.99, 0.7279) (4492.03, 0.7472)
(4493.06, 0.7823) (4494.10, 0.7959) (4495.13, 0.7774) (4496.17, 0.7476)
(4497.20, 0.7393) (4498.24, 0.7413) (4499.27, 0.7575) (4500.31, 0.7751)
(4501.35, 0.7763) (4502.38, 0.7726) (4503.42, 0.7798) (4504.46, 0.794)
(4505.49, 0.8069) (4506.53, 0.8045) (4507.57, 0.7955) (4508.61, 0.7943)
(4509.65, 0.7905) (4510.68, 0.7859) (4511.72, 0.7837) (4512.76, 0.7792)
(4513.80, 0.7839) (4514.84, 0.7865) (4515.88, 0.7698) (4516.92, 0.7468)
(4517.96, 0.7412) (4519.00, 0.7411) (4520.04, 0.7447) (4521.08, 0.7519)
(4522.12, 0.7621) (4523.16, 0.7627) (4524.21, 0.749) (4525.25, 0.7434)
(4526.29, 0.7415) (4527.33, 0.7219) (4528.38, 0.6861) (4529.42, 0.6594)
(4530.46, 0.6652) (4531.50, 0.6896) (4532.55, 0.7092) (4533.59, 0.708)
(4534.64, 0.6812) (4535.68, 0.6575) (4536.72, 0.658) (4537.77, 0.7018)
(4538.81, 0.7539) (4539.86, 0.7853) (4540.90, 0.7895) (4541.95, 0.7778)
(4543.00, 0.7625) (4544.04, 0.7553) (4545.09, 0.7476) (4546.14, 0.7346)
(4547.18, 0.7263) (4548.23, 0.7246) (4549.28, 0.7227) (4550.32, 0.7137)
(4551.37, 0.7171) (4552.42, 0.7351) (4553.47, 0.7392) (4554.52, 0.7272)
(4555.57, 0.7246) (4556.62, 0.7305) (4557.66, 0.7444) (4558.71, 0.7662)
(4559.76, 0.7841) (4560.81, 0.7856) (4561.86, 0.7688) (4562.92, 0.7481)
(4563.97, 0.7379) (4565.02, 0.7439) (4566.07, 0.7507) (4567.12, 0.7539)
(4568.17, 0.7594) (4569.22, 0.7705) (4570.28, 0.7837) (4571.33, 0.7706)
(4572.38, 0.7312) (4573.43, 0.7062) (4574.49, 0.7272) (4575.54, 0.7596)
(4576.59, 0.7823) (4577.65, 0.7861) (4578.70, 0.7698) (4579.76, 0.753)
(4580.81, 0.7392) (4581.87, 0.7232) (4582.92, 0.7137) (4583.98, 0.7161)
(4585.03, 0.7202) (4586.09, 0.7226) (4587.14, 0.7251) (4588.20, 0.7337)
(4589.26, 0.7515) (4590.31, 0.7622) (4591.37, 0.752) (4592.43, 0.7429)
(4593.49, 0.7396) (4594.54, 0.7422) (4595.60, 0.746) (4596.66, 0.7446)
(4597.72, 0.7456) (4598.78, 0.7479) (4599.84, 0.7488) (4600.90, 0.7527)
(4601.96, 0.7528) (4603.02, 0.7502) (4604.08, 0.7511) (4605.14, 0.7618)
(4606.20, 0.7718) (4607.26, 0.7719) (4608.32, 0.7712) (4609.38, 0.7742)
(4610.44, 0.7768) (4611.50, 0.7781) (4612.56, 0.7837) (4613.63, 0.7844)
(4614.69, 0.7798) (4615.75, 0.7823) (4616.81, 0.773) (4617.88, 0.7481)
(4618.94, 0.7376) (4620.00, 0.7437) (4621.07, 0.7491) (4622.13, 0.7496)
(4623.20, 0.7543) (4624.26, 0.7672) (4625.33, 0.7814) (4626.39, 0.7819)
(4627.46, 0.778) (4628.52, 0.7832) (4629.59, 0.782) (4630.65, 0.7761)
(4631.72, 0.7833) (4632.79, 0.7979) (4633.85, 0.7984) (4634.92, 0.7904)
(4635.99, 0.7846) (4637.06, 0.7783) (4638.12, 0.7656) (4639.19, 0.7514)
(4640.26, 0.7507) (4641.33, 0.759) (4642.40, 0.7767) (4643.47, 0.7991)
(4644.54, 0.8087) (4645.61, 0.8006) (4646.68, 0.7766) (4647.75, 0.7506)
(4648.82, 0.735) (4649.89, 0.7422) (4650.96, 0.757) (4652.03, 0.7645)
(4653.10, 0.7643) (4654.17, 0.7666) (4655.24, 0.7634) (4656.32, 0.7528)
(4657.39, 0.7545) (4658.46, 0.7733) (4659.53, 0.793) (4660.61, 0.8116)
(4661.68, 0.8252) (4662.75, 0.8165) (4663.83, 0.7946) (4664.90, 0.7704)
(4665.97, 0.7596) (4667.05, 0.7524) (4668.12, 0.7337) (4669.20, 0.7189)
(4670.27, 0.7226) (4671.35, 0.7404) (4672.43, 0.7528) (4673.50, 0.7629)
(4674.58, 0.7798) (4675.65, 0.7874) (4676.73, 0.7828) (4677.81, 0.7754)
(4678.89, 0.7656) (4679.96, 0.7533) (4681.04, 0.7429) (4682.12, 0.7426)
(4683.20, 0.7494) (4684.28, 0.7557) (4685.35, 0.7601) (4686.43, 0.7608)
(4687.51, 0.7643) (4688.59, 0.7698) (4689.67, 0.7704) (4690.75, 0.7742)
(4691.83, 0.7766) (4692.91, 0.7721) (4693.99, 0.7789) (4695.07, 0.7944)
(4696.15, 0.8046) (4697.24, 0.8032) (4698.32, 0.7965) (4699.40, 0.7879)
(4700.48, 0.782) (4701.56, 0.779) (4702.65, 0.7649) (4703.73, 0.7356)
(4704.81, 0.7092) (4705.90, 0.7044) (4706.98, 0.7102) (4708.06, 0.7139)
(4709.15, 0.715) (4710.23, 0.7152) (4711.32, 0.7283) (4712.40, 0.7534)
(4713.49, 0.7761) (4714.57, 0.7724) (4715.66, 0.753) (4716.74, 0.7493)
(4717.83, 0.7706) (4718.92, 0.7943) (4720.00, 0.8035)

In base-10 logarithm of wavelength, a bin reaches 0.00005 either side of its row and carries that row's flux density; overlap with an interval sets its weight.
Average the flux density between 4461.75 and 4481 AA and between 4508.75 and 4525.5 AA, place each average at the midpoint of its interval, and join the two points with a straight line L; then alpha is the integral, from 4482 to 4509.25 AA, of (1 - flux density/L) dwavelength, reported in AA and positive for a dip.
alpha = -0.3 AA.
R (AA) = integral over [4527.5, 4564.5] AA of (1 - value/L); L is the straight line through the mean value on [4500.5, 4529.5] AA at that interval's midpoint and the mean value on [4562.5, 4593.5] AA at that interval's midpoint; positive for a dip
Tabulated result 1.3 AA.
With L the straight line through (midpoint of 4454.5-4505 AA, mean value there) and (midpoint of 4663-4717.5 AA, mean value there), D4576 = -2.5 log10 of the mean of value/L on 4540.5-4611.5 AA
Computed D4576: -0.01 mag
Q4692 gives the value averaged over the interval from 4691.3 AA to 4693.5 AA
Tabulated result 0.775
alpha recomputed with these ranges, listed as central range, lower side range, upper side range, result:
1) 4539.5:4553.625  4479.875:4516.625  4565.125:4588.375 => 0.1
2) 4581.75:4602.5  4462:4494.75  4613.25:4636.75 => 0.7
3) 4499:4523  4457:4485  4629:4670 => -1.5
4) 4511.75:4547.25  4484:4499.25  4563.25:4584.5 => 0.8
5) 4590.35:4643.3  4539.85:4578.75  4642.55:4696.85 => -0.4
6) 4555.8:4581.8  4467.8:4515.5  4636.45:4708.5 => 0.2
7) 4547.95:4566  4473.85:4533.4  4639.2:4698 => 0.4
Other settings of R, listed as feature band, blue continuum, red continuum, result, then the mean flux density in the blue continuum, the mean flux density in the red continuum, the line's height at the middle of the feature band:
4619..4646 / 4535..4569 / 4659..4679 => -0.5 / 0.742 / 0.771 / 0.762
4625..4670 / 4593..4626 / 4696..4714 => -1.0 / 0.76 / 0.75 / 0.756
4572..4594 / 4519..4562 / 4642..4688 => 0.1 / 0.732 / 0.767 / 0.744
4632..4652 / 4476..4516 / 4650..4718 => -0.3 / 0.763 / 0.762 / 0.762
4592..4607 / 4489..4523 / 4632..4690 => 0.4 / 0.769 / 0.768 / 0.769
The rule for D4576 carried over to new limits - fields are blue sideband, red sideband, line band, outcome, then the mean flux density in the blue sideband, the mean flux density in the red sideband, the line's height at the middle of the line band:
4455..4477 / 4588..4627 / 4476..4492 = -0.04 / 0.704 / 0.759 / 0.711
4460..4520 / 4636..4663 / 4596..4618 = 0.00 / 0.751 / 0.773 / 0.767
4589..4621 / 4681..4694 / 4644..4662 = -0.02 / 0.759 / 0.763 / 0.761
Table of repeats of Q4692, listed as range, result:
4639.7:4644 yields 0.77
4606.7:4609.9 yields 0.773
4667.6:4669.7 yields 0.725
